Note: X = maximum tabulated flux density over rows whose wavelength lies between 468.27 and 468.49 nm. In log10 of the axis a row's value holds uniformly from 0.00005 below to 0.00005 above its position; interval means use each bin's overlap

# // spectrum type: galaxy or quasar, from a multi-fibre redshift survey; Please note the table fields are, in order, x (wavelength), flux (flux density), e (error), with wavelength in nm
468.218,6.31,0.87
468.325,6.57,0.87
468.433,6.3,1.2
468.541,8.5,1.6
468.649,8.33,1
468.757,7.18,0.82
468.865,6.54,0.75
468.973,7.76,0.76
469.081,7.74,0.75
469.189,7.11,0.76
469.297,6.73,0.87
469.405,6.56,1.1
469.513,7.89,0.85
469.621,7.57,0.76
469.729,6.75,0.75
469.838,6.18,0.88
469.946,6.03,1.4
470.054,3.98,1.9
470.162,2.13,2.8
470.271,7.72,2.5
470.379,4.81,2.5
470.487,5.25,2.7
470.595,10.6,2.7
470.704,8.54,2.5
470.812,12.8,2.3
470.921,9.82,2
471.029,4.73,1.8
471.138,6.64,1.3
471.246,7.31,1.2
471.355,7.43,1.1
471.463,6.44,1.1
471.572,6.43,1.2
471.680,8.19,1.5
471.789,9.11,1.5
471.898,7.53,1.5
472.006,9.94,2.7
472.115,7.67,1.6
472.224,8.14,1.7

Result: 6.57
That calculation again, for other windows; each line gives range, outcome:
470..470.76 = 10.6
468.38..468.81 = 8.5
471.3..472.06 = 9.94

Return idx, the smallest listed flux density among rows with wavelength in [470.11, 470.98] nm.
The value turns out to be 2.13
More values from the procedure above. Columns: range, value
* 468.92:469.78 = 6.56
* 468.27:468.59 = 6.3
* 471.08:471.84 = 6.43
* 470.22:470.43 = 4.81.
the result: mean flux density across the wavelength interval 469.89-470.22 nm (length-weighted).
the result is 4.09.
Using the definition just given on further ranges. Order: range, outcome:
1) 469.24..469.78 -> 7.11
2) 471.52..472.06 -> 8.26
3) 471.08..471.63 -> 6.85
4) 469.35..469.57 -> 7.24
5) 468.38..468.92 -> 7.37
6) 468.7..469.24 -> 7.27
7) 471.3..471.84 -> 7.51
